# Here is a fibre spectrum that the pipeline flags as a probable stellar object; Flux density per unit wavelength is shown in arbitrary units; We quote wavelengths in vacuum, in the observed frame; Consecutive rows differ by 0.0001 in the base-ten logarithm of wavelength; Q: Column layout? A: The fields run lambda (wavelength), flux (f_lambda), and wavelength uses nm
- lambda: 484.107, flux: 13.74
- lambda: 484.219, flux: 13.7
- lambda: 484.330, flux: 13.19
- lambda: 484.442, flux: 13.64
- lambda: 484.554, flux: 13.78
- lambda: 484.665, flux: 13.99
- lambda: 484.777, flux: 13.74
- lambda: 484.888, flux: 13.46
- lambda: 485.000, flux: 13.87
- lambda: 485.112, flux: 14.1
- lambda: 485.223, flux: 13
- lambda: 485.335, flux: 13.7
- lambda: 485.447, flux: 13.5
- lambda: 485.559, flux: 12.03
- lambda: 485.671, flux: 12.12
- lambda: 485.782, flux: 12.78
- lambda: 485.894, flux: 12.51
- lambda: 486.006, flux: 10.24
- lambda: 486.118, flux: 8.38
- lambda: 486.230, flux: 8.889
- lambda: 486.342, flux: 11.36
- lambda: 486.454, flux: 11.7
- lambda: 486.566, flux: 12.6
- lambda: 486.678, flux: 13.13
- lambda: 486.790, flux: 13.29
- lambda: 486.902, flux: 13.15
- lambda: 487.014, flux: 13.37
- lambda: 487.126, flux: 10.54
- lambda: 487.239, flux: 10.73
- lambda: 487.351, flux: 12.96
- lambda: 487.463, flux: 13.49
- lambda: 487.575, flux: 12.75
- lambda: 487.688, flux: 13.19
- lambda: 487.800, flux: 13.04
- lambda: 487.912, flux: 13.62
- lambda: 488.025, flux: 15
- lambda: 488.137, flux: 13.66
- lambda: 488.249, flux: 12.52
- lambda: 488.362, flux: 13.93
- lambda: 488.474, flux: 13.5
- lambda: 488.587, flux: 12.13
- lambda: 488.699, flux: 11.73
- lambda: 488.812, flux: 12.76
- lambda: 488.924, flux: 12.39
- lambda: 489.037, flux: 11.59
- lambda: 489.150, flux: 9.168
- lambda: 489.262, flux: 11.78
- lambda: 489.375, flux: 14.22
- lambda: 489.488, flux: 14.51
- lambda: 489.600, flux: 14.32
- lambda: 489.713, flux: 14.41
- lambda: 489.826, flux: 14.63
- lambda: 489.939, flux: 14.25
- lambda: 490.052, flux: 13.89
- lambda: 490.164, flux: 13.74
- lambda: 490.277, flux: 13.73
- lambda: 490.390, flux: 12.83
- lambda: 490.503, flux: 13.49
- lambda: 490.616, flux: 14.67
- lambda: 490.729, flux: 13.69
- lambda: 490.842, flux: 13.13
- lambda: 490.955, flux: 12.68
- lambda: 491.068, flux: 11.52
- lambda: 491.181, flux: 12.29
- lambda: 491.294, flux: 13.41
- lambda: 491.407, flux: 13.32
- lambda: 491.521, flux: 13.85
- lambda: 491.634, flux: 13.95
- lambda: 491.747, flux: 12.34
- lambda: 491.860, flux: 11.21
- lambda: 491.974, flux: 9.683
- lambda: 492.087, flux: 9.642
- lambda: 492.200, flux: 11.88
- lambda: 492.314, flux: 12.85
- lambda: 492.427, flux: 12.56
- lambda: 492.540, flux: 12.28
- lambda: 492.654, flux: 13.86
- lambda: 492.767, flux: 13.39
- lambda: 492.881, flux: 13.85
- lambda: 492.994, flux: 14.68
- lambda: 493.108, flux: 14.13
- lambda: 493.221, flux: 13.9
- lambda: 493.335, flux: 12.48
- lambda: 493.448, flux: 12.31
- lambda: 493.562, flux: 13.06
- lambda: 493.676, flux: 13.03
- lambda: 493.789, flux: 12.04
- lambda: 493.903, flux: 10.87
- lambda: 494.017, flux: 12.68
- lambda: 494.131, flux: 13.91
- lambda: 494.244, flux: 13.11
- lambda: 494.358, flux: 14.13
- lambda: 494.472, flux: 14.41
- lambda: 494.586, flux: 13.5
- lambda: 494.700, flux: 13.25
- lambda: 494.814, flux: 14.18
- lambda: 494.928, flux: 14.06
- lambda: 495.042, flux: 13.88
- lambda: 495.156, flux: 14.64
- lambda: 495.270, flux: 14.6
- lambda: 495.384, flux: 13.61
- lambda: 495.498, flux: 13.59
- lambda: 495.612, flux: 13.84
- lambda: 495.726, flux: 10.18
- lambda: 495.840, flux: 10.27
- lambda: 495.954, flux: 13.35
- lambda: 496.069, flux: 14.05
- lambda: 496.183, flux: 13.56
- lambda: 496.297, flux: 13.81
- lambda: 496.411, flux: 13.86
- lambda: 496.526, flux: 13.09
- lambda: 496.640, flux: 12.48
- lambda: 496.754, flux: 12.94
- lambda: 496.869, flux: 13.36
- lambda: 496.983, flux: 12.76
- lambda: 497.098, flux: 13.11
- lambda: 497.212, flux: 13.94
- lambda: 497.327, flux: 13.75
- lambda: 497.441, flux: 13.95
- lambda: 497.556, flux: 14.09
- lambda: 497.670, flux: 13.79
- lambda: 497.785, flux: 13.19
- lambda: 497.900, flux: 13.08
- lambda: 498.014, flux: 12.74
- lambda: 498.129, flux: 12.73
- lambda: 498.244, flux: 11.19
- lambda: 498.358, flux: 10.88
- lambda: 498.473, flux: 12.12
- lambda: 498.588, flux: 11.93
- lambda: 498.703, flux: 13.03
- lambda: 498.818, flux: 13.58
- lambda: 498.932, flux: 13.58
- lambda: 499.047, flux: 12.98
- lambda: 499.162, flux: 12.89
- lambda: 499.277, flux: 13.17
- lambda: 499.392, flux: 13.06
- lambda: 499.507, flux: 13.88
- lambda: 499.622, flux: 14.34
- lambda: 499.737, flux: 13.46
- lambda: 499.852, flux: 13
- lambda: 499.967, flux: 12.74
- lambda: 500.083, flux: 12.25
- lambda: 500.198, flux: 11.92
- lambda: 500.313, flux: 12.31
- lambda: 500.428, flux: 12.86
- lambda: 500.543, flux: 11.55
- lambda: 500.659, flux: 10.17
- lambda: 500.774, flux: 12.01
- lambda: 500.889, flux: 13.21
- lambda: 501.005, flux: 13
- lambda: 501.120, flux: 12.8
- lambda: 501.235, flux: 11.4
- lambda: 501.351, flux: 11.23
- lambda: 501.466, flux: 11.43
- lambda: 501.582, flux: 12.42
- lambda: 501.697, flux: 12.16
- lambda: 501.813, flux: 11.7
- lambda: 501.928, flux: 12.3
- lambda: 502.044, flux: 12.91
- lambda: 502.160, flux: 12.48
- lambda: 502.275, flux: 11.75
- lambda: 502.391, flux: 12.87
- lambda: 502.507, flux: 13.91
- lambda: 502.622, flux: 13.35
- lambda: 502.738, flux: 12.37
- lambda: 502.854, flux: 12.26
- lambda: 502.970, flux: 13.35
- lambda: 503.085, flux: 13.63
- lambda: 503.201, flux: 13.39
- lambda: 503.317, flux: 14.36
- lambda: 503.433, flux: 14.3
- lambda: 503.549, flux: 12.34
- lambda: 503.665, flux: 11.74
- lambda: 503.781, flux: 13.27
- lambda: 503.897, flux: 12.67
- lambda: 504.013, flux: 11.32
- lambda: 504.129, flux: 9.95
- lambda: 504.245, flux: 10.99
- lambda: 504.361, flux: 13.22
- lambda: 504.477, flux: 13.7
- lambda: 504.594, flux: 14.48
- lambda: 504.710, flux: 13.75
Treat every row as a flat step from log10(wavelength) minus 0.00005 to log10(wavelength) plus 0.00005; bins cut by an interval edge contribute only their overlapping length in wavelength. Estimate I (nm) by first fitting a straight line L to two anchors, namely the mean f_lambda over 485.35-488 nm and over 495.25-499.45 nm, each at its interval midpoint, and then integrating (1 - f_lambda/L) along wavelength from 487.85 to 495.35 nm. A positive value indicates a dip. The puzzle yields -0.33 nm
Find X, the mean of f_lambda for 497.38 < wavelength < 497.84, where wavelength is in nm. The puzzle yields 13.8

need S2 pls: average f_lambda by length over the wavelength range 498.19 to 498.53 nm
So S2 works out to 11.4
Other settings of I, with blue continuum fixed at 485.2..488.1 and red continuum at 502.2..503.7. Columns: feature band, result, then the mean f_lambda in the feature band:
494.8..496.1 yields -0.06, 13.3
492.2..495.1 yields -0.14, 13.3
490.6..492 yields -0.02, 12.8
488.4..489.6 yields 0.00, 12.5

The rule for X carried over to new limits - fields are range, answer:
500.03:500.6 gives 12.2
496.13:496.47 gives 13.7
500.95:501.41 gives 12.1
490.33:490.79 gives 13.7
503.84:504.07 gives 12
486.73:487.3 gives 12.2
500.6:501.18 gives 12.2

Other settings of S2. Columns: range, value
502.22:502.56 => 12.8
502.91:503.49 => 13.8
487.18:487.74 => 12.6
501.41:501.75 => 12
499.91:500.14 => 12.4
